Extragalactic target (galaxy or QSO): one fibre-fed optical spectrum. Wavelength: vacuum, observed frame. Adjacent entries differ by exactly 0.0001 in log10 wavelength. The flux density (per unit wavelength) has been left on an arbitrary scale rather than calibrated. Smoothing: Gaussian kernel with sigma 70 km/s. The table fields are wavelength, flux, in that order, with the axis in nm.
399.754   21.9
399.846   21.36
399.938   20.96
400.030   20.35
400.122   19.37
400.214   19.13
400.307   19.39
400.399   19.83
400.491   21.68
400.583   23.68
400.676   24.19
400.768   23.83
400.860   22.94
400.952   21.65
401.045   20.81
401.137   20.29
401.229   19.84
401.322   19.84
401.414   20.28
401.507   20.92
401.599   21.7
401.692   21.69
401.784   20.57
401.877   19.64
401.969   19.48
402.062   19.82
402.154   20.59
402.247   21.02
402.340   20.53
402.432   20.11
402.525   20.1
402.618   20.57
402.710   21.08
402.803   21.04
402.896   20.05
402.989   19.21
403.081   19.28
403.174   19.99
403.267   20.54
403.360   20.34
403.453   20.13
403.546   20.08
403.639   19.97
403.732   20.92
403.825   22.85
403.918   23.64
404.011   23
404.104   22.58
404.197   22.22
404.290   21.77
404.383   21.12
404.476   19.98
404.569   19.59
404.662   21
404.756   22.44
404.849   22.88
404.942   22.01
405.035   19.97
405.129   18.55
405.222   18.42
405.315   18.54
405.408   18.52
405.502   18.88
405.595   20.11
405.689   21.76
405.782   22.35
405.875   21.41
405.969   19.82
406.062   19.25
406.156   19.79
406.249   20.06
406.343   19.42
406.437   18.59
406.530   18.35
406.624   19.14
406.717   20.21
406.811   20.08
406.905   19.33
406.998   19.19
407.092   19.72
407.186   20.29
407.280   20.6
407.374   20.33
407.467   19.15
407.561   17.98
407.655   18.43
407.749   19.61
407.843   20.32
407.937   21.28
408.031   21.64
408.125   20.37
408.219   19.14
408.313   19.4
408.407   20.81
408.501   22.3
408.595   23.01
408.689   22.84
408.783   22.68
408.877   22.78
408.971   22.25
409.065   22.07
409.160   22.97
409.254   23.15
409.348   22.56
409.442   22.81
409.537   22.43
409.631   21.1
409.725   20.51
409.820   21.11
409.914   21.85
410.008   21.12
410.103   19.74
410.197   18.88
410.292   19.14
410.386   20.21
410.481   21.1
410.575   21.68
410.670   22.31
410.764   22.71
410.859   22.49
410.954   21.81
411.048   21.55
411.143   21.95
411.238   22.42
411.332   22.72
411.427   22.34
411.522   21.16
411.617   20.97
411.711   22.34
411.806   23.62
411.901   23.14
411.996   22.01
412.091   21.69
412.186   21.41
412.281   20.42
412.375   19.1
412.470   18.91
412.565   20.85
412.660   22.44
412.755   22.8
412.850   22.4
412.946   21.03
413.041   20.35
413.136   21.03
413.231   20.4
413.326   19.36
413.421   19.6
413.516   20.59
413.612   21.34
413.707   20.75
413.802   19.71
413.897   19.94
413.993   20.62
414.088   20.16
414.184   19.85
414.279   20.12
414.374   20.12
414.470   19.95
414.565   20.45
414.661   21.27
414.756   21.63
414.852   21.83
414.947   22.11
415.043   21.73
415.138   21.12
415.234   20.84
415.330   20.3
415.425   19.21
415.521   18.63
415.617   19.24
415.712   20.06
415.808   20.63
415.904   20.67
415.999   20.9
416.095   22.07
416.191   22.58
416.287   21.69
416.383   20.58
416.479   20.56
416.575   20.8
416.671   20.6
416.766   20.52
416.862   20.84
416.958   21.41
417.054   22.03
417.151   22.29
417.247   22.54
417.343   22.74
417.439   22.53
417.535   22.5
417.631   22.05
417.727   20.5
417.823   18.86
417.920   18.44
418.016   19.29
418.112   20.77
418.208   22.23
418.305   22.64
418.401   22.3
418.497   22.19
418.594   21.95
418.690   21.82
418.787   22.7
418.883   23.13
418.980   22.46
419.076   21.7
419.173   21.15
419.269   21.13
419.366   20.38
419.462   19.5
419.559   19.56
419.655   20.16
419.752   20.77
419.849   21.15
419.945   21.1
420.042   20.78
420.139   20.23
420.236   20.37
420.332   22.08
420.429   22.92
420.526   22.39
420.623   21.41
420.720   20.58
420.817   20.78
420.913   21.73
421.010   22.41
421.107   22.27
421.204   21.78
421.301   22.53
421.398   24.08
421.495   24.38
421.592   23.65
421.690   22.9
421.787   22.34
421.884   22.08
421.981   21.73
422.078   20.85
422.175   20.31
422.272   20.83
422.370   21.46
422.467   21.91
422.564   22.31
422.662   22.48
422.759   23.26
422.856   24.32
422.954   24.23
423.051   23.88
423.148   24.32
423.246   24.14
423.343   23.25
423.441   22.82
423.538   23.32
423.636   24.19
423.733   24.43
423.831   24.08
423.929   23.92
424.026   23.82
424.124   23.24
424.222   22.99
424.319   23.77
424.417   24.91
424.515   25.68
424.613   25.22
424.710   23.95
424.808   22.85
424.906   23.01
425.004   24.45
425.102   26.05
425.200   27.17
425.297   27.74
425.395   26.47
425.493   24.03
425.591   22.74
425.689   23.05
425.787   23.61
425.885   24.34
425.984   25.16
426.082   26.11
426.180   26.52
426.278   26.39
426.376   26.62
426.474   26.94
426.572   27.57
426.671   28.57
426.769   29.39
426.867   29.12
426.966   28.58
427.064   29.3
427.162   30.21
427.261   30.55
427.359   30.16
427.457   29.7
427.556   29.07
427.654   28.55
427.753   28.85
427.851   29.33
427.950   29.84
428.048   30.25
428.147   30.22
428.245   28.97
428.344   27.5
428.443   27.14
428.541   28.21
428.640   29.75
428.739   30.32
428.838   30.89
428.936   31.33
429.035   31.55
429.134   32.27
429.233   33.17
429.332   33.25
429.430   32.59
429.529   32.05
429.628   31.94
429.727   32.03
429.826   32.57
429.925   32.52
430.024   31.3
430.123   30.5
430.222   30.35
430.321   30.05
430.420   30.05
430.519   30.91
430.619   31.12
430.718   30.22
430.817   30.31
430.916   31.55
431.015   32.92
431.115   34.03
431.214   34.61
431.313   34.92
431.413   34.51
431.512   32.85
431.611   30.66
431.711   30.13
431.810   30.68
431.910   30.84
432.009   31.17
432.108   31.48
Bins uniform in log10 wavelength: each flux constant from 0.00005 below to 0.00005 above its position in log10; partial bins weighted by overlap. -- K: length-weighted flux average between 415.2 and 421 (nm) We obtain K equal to 21.1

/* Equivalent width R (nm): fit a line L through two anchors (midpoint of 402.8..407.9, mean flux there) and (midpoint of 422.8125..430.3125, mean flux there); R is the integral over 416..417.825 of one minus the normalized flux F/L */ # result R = 0.20 nm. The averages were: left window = 20.3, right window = 27.4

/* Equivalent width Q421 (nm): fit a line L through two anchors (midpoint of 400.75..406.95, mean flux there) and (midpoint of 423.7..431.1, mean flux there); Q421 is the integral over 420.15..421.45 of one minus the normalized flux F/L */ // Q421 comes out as 0.21 nm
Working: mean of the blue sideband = 20.5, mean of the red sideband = 28.3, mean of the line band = 21.9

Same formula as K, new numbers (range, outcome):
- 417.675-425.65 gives 22.5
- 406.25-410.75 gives 20.7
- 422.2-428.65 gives 25.8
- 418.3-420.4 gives 21.3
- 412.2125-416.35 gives 20.7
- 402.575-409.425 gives 20.6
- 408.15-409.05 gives 21.7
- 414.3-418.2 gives 20.9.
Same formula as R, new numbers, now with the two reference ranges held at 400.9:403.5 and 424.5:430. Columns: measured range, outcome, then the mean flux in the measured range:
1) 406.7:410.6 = 0.28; 20.9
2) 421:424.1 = 0.45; 23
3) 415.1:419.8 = 0.77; 21.1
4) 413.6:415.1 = 0.22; 20.7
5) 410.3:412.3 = 0.12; 21.9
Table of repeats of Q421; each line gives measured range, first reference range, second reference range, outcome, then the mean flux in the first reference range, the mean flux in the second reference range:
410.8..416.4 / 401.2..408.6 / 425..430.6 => 0.61 nm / 20.4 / 29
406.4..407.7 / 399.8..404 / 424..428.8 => 0.16 nm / 20.8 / 26.9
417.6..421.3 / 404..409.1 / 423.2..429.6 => 0.53 nm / 20.5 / 27.2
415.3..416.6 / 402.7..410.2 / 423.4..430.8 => 0.19 nm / 20.7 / 27.9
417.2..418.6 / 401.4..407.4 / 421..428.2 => 0.13 nm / 20.4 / 25.1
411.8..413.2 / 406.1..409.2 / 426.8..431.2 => 0.09 nm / 20.4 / 30.6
